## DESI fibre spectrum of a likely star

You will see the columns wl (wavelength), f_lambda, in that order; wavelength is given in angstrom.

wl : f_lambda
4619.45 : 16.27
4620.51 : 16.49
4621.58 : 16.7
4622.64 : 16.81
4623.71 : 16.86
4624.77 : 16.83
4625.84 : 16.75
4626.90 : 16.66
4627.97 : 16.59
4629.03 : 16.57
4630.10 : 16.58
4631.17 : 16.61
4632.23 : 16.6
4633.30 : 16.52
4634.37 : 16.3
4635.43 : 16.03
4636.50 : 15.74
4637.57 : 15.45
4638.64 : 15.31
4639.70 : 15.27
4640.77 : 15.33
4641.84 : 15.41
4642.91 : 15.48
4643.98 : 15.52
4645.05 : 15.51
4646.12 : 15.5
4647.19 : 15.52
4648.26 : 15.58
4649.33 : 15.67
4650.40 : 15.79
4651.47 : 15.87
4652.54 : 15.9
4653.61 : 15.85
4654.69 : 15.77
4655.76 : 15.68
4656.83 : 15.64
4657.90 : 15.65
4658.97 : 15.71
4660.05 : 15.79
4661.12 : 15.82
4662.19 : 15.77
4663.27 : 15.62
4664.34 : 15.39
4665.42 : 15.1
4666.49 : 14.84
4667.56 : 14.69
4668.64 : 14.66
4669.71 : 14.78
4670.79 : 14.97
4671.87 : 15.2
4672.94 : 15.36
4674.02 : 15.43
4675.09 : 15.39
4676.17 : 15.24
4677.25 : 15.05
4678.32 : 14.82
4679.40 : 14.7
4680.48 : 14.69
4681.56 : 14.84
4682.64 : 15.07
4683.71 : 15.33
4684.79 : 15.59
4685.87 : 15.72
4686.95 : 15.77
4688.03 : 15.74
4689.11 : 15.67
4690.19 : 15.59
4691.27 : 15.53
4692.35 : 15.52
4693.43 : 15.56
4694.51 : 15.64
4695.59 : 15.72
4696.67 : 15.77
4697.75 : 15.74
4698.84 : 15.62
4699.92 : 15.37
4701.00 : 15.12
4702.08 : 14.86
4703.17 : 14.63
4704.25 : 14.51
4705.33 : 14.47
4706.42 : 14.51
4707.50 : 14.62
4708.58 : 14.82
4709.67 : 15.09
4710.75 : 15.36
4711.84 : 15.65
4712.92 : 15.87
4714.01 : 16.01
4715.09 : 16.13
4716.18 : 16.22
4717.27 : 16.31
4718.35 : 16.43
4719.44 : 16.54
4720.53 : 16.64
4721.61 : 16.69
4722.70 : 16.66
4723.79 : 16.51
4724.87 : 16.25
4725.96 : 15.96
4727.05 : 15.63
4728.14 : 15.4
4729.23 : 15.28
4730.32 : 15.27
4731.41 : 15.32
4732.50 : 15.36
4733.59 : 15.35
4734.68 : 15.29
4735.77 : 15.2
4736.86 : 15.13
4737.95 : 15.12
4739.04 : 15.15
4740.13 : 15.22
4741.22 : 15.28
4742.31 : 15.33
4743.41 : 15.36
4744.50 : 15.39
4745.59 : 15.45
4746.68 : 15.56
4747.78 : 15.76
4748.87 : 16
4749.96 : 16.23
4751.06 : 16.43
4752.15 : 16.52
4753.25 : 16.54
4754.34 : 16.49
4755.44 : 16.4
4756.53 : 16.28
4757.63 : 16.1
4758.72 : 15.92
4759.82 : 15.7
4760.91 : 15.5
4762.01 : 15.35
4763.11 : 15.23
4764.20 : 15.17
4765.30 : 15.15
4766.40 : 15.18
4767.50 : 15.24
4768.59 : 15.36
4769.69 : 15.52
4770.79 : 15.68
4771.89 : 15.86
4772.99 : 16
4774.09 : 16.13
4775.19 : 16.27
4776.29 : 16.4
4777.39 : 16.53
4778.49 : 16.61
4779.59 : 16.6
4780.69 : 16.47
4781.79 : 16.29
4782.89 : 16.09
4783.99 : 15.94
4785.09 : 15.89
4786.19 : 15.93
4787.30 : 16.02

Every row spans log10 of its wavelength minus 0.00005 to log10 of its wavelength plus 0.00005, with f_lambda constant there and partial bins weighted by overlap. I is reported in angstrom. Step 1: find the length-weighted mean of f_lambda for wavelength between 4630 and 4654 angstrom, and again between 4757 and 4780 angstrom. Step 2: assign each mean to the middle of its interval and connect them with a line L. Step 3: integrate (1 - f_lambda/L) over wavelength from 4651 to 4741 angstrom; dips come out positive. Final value 1.8 angstrom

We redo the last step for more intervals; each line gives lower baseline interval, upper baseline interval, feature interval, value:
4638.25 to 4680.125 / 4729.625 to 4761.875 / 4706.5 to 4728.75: -0.5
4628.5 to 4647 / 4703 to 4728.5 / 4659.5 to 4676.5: 0.6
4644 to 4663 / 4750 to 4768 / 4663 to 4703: 1.2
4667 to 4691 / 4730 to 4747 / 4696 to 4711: 0.2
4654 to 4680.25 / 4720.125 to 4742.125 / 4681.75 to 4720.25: -0.1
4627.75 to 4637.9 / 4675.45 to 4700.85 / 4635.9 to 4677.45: 1.2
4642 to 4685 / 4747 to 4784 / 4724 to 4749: 0.6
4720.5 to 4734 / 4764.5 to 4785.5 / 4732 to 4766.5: 0.6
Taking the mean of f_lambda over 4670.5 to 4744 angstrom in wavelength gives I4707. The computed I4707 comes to 15.5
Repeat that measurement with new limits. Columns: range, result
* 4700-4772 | 15.6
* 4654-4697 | 15.4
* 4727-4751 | 15.4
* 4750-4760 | 16.3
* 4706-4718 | 15.5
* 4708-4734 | 15.9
